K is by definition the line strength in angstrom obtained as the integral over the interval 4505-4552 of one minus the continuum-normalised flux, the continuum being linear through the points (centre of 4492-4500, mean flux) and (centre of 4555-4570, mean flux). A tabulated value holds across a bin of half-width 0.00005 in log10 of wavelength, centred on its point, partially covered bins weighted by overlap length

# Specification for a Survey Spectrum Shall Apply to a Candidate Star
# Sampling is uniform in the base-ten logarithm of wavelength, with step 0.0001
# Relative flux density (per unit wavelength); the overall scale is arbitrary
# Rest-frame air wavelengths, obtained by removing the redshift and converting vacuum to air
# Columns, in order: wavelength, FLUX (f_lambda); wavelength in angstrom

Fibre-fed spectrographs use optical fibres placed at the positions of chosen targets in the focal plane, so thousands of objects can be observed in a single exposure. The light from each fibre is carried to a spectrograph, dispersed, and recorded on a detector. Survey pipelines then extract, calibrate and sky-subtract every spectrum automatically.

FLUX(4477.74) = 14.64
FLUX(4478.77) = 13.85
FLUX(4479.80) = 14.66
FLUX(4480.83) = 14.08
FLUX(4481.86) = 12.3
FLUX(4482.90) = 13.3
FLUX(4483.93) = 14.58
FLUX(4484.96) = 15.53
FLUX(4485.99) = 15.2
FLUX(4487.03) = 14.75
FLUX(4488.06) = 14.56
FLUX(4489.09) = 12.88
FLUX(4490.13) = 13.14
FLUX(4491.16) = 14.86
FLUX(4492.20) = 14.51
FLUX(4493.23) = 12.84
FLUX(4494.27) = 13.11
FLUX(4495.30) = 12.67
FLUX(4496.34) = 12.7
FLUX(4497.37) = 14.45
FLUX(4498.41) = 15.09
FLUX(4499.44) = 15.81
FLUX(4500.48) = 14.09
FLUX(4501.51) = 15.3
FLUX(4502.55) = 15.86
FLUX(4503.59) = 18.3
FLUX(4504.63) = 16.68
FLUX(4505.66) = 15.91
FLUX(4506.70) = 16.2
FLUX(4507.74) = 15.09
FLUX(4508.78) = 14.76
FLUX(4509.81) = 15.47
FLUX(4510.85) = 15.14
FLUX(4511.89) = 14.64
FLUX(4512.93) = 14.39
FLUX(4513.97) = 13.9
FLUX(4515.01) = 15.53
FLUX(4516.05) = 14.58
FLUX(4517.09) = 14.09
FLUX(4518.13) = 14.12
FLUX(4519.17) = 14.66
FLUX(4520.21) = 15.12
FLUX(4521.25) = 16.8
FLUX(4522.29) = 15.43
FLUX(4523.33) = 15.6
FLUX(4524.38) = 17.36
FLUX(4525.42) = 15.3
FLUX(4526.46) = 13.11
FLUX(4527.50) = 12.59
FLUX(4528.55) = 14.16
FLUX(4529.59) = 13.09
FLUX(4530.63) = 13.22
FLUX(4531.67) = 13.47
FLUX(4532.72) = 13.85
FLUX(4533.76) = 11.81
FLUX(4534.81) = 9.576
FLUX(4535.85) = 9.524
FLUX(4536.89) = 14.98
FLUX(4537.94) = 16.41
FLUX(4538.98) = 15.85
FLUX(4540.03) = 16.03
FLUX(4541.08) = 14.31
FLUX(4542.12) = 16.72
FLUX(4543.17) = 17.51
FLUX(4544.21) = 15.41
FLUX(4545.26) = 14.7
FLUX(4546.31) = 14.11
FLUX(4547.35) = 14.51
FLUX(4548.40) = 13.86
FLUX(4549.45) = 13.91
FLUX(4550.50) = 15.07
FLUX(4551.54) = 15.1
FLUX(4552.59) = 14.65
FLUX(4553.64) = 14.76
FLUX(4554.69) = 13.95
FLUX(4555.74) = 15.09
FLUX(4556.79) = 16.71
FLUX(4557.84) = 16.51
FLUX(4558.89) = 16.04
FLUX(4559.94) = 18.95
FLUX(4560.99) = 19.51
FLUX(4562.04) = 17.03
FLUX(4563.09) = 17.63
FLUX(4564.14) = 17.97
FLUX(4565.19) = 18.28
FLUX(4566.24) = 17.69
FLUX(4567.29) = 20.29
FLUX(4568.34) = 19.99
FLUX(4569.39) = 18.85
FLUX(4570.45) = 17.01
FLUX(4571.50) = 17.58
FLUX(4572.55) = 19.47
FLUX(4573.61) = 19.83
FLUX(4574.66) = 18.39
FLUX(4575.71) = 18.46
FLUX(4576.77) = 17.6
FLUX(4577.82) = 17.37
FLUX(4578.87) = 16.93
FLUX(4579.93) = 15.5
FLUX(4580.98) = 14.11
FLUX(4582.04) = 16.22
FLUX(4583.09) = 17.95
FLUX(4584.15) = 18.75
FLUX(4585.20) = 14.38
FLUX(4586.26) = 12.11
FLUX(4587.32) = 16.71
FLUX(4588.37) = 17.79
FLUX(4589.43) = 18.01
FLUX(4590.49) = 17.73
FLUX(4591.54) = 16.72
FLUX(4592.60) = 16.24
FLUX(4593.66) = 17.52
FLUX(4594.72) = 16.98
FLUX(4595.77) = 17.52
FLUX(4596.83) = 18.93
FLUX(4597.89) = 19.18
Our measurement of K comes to 3.4 angstrom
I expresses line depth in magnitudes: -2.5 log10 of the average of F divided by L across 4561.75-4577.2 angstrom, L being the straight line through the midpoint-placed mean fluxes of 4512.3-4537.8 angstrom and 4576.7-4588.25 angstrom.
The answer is -0.18 mag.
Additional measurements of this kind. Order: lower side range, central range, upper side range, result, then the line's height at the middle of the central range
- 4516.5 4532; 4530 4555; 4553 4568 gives 0.114 mag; 15.9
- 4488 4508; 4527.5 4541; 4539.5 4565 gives 0.150 mag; 15.5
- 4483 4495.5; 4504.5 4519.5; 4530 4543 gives -0.074 mag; 14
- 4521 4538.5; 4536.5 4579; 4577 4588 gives -0.113 mag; 15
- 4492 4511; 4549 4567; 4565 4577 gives 0.095 mag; 18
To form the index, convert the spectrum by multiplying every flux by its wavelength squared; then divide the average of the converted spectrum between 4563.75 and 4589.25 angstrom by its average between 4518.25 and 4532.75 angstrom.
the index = 1.2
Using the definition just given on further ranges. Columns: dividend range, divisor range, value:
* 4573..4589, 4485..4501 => 1.24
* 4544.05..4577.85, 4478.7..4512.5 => 1.19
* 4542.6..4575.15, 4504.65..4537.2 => 1.19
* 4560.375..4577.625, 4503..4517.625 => 1.24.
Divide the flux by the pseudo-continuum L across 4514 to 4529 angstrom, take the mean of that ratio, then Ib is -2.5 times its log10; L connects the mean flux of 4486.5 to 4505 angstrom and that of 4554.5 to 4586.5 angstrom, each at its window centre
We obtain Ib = 0.046 mag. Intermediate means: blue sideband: 14.5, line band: 14.9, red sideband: 17.4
